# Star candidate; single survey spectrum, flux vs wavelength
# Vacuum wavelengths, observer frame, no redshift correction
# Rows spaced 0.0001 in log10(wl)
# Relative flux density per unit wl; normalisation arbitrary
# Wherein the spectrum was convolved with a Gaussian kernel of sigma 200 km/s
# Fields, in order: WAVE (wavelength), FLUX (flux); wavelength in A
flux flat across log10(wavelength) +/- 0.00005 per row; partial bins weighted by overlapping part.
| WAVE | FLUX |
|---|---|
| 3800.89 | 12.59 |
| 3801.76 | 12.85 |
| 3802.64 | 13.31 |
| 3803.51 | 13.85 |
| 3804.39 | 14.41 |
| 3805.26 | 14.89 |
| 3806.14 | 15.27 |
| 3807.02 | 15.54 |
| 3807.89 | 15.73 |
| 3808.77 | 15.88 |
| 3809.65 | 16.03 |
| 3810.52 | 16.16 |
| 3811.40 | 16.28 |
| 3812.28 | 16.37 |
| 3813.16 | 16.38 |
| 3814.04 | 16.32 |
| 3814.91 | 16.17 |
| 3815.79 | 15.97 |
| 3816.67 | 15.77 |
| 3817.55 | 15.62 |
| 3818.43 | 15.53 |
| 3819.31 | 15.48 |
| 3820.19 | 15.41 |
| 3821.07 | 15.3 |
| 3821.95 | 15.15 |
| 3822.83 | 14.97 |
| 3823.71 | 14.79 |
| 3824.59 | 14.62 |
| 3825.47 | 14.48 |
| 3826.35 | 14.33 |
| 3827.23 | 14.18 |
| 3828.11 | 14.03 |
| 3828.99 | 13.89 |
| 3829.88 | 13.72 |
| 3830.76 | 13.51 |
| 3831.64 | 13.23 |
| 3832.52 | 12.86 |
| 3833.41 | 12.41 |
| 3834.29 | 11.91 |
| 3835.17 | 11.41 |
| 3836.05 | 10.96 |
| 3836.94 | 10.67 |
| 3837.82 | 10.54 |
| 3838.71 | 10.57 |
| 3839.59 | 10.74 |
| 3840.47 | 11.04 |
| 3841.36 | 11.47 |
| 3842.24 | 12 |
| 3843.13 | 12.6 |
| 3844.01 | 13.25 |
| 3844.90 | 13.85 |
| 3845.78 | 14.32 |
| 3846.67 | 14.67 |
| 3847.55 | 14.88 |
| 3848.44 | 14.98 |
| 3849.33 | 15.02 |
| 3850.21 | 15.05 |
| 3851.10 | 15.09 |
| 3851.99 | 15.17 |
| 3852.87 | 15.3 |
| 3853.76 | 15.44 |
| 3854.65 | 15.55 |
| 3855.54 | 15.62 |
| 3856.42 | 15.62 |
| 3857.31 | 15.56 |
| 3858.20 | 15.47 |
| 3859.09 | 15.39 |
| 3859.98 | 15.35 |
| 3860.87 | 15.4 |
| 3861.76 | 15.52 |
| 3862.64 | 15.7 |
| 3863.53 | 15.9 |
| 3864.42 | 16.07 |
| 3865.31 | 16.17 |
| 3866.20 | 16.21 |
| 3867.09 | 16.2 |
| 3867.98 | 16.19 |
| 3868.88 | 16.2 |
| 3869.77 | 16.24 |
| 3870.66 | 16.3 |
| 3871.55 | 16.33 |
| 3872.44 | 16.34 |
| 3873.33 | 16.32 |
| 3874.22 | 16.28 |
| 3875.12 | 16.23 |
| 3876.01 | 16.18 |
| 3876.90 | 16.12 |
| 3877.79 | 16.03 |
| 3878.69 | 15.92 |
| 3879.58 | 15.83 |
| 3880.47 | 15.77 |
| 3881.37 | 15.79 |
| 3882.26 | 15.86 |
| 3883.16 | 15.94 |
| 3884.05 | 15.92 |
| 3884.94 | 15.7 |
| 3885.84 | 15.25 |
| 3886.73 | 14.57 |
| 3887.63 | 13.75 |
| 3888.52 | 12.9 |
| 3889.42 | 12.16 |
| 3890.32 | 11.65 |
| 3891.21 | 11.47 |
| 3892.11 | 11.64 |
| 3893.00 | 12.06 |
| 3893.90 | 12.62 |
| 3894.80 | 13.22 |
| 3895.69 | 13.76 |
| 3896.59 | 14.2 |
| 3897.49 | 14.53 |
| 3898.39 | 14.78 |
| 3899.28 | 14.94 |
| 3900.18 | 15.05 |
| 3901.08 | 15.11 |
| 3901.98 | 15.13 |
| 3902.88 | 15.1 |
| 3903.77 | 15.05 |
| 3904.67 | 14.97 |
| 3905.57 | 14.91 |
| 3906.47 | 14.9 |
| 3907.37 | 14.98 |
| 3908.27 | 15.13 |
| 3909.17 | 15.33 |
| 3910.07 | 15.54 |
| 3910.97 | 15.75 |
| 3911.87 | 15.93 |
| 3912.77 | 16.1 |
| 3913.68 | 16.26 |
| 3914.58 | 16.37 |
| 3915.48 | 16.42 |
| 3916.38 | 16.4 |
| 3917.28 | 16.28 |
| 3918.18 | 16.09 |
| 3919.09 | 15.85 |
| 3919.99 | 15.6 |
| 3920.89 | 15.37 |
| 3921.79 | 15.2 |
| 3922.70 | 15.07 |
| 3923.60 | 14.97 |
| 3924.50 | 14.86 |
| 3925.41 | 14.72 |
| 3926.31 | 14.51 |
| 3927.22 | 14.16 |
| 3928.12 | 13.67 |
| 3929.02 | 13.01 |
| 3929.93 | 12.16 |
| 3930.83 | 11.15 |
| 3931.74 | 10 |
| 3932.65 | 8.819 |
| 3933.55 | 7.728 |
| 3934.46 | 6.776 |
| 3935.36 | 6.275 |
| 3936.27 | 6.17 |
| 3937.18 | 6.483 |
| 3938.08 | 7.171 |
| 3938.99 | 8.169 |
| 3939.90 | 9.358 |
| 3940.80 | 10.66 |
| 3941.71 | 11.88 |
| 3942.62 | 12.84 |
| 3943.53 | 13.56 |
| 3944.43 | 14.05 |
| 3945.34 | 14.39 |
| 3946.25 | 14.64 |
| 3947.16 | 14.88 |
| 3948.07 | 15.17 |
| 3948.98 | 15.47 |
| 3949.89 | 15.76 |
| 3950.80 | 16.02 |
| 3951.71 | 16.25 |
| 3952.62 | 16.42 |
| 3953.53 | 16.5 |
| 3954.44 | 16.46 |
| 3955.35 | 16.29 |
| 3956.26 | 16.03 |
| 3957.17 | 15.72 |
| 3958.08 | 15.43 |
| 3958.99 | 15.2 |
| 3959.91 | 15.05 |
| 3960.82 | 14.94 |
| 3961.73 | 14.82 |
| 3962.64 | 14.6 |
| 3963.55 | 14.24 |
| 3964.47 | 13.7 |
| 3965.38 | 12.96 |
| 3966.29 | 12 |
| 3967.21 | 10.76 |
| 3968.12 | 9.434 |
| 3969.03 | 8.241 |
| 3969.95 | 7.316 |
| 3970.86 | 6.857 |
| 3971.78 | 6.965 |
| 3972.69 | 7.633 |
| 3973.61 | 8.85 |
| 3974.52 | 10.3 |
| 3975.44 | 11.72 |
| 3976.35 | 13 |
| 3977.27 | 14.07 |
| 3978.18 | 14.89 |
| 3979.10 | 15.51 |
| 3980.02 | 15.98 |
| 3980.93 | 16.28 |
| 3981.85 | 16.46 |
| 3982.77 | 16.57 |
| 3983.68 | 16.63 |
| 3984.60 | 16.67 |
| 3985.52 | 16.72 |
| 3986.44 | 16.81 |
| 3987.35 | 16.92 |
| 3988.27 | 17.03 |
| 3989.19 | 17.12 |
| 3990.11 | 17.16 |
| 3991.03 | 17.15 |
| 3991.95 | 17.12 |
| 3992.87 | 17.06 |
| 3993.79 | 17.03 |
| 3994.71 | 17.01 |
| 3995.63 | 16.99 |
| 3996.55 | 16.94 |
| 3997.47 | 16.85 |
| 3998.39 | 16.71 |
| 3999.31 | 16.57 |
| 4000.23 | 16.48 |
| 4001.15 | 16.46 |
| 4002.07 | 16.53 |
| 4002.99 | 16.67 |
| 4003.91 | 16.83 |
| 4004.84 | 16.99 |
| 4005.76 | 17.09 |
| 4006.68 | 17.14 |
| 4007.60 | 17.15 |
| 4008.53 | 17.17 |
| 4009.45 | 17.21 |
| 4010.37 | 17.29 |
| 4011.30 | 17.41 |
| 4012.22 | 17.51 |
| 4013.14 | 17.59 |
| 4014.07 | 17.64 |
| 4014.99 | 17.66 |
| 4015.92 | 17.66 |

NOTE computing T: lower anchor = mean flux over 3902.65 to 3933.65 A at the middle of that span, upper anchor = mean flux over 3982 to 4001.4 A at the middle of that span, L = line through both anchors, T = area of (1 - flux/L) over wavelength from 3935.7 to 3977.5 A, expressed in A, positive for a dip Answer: 8.5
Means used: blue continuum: 14.6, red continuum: 16.9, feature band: 12.5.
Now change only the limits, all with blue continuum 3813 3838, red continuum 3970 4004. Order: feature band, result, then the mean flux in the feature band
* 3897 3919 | -1.3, 15.5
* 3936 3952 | 2.6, 12.4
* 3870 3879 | -1.1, 16.2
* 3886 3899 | 1.2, 13.2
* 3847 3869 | -1.9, 15.5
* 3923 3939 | 4.4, 10.7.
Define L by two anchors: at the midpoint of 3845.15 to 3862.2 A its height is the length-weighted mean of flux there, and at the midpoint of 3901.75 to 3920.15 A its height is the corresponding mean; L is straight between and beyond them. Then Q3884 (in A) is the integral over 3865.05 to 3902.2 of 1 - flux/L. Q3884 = 1.1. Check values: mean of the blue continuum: 15.2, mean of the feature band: 15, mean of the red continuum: 15.6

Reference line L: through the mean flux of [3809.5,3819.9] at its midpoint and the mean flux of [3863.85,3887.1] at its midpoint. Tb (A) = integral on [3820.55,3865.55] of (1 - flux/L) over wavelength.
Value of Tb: 5.54 A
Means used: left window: 16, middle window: 14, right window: 16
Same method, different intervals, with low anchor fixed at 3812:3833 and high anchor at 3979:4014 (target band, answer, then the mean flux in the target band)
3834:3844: 2.5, 11.3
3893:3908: 1.2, 14.5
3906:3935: 3.3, 14.2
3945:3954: 0.4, 15.6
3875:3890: 0.3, 15.2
